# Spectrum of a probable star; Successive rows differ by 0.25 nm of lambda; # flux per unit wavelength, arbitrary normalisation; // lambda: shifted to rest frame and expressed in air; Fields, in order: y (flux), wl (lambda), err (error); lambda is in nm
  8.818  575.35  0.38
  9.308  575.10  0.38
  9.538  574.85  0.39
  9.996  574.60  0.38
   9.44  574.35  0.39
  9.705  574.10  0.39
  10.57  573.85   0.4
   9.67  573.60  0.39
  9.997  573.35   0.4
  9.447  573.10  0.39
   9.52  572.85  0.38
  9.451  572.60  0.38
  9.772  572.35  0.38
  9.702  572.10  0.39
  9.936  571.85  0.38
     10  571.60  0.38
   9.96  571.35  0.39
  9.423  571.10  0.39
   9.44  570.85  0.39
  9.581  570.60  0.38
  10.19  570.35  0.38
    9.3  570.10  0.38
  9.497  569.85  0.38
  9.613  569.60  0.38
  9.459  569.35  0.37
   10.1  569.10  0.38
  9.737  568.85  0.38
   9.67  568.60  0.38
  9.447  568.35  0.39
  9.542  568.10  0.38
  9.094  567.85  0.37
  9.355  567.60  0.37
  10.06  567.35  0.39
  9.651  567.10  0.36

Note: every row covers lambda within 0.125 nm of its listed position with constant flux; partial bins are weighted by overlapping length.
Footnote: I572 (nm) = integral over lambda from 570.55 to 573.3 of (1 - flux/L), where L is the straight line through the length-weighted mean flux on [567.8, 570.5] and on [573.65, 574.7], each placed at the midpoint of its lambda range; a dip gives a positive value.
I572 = 0.031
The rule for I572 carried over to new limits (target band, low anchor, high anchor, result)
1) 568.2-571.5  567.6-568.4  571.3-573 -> -0.04 nm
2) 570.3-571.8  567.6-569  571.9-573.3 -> -0.03 nm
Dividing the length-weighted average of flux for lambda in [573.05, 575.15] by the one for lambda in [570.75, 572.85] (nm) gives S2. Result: 1.0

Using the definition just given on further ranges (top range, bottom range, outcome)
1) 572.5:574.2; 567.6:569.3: 1.02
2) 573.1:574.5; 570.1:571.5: 1.02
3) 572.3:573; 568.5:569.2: 0.97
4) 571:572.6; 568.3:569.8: 1.01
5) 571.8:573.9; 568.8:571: 1.01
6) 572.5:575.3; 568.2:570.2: 1.01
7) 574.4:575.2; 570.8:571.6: 0.99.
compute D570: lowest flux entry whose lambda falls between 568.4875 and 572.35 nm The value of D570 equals 9.3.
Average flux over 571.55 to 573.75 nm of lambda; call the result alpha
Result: 9.72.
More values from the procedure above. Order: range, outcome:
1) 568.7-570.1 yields 9.65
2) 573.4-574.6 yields 9.87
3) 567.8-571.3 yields 9.6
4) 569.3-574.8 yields 9.71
